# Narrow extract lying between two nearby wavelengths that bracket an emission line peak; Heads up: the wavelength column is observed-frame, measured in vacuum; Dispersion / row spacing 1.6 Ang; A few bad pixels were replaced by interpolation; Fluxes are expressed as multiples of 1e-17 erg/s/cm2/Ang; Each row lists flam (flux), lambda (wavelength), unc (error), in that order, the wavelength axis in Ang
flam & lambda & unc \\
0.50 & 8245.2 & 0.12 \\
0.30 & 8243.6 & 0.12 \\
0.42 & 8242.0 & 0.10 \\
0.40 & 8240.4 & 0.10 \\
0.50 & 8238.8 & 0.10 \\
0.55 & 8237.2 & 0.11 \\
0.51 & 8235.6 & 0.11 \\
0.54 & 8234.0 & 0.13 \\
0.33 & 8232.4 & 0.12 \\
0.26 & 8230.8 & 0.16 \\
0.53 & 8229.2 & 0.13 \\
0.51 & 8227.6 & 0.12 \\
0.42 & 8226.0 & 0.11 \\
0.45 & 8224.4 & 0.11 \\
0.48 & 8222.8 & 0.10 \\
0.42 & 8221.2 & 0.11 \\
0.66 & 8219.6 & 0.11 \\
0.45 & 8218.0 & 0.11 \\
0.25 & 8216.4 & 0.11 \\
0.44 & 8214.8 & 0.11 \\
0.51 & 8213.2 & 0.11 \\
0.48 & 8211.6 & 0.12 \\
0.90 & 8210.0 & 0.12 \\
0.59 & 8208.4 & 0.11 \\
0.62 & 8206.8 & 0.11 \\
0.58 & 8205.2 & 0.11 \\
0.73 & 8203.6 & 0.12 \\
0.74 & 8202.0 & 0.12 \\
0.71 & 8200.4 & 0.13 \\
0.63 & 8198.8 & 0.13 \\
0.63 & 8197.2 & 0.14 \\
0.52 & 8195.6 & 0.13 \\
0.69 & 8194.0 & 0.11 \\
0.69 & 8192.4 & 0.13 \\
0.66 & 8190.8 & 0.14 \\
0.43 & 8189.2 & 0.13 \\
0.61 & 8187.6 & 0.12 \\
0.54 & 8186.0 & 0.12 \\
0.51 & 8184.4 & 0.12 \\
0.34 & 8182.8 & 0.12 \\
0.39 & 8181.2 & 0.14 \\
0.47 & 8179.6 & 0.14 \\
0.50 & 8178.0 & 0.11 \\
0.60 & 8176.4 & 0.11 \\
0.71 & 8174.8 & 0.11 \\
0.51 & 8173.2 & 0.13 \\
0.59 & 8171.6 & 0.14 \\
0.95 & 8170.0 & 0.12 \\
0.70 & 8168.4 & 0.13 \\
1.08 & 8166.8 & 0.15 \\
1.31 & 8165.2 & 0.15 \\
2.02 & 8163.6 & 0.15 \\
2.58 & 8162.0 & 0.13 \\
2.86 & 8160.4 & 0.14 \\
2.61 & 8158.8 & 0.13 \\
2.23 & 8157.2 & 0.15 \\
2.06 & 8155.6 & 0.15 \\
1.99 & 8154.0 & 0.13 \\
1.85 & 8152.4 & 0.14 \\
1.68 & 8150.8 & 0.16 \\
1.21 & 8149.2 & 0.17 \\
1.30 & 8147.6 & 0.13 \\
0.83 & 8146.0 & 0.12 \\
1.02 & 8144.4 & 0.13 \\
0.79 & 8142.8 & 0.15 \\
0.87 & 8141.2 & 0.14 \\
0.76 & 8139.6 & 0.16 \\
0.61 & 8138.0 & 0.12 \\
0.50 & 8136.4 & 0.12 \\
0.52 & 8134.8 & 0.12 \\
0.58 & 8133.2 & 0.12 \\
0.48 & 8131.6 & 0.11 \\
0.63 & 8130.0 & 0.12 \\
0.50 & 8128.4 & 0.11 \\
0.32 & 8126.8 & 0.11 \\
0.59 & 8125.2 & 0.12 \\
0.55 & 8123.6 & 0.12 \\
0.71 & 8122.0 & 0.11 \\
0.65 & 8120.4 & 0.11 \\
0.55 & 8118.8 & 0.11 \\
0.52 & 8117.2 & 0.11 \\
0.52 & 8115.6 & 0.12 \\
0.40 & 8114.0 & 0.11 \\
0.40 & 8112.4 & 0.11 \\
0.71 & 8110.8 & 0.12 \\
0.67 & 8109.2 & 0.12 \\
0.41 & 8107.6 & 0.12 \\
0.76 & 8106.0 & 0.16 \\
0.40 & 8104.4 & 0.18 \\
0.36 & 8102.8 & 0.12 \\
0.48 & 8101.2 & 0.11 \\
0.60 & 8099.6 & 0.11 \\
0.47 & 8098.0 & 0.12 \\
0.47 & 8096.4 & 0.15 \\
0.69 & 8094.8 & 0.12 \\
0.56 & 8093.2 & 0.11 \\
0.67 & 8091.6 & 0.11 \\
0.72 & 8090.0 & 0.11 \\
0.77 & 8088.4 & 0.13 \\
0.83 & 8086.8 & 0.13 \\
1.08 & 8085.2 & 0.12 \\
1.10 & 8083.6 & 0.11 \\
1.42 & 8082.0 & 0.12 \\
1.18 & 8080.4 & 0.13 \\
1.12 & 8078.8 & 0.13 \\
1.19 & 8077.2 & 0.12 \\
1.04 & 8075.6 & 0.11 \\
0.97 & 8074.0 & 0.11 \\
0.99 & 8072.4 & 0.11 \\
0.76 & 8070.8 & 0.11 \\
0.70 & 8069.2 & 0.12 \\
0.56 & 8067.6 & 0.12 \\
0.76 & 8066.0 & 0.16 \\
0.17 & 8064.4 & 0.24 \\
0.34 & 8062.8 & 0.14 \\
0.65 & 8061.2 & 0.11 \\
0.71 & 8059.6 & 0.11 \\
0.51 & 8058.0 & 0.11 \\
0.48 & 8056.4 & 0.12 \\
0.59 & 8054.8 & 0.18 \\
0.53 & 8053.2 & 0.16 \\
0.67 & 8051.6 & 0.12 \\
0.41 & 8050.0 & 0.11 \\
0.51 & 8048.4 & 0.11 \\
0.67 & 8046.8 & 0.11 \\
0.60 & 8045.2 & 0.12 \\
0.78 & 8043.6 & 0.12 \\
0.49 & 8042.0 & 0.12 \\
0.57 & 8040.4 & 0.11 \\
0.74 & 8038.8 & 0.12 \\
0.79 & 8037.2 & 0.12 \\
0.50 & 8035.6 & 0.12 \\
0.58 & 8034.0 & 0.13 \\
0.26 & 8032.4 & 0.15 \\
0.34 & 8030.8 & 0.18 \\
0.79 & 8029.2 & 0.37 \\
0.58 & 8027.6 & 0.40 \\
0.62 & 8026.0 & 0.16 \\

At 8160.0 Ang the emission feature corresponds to [O III]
